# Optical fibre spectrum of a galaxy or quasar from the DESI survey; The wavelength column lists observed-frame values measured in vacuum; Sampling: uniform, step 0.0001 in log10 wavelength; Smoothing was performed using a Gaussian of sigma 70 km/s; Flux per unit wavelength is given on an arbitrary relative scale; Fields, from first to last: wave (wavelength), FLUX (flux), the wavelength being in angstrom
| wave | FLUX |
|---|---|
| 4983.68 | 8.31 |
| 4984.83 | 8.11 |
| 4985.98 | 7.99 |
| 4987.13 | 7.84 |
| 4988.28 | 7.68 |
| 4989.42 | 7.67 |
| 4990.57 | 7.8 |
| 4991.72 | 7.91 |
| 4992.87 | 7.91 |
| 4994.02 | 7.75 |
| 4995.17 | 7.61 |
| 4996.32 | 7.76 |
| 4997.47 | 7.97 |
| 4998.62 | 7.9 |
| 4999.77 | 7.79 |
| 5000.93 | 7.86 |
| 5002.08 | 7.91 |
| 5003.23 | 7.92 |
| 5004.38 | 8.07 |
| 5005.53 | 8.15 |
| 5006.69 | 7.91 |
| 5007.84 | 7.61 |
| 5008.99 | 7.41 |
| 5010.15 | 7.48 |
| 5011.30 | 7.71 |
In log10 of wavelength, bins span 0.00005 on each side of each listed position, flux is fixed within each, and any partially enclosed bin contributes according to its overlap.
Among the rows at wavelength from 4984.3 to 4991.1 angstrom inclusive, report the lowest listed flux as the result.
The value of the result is 7.67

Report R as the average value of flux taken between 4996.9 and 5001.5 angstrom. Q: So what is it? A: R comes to 7.87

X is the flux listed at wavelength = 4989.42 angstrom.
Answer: 7.67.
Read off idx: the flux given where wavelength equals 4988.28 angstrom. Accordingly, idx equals 7.68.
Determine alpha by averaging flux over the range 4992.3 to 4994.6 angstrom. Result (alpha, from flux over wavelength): 7.83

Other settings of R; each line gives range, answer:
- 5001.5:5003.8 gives 7.93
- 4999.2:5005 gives 7.91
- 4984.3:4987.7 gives 7.97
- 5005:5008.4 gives 7.88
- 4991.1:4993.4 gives 7.9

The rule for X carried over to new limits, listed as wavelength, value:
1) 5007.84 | 7.61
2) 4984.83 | 8.11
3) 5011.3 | 7.71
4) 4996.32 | 7.76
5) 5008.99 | 7.41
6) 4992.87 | 7.91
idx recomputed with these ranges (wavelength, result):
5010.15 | 7.48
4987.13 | 7.84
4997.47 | 7.97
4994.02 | 7.75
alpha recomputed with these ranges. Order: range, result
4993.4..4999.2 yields 7.8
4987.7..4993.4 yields 7.8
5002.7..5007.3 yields 8.01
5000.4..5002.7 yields 7.9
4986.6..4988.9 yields 7.78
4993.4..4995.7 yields 7.69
